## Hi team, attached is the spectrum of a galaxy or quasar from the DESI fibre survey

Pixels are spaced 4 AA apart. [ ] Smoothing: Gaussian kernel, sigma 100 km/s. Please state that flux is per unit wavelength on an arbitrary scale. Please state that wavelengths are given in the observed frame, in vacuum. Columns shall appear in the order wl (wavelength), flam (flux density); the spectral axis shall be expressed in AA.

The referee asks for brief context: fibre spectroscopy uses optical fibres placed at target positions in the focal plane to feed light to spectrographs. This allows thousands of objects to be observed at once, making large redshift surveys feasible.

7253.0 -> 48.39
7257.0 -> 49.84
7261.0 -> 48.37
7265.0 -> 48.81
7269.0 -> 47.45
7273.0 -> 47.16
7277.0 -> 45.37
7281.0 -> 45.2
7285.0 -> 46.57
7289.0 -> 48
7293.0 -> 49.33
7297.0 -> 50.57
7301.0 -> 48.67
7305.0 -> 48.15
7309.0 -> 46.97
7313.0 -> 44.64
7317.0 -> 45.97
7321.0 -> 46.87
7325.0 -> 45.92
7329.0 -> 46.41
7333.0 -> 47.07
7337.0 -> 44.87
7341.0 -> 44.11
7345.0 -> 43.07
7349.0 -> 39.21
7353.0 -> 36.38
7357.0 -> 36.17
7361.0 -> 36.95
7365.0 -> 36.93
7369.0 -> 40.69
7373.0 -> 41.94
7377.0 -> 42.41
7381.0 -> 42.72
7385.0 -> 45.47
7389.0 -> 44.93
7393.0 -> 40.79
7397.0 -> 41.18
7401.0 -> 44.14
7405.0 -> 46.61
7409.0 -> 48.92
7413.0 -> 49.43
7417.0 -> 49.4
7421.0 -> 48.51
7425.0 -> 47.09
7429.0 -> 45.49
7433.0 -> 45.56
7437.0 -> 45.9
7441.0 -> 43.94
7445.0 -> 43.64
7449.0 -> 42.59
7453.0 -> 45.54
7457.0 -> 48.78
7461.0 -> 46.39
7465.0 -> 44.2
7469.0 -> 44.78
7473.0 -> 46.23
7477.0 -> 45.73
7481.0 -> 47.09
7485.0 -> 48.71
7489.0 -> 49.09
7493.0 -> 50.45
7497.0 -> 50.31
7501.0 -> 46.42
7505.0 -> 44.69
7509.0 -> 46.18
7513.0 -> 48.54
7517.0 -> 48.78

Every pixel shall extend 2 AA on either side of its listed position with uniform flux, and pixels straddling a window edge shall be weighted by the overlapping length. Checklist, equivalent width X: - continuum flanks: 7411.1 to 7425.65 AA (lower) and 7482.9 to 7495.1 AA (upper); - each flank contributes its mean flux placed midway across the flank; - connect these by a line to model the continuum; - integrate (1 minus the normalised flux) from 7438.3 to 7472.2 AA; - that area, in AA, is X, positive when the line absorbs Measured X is 2.8 AA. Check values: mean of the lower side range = 48.7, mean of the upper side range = 49.4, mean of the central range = 45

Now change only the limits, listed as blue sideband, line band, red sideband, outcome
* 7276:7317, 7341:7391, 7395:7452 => 6.2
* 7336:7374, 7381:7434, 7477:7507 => -3.6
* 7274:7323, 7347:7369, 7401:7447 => 4.4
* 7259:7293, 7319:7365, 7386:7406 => 3.0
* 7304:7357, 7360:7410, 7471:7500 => 3.3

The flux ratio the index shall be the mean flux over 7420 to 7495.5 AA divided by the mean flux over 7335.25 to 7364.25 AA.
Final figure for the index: 1.16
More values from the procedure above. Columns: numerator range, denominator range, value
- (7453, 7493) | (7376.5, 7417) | 1.04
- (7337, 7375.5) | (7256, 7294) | 0.84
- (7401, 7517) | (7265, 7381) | 1.05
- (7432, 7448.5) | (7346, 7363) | 1.19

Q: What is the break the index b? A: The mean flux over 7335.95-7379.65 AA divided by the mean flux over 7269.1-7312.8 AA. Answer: 0.85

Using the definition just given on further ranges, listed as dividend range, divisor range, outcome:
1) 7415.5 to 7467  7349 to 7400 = 1.13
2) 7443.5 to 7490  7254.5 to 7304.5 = 0.96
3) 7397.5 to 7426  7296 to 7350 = 1.03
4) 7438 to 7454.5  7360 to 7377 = 1.11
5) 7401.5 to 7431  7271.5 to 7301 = 1.00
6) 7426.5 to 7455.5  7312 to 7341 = 0.98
